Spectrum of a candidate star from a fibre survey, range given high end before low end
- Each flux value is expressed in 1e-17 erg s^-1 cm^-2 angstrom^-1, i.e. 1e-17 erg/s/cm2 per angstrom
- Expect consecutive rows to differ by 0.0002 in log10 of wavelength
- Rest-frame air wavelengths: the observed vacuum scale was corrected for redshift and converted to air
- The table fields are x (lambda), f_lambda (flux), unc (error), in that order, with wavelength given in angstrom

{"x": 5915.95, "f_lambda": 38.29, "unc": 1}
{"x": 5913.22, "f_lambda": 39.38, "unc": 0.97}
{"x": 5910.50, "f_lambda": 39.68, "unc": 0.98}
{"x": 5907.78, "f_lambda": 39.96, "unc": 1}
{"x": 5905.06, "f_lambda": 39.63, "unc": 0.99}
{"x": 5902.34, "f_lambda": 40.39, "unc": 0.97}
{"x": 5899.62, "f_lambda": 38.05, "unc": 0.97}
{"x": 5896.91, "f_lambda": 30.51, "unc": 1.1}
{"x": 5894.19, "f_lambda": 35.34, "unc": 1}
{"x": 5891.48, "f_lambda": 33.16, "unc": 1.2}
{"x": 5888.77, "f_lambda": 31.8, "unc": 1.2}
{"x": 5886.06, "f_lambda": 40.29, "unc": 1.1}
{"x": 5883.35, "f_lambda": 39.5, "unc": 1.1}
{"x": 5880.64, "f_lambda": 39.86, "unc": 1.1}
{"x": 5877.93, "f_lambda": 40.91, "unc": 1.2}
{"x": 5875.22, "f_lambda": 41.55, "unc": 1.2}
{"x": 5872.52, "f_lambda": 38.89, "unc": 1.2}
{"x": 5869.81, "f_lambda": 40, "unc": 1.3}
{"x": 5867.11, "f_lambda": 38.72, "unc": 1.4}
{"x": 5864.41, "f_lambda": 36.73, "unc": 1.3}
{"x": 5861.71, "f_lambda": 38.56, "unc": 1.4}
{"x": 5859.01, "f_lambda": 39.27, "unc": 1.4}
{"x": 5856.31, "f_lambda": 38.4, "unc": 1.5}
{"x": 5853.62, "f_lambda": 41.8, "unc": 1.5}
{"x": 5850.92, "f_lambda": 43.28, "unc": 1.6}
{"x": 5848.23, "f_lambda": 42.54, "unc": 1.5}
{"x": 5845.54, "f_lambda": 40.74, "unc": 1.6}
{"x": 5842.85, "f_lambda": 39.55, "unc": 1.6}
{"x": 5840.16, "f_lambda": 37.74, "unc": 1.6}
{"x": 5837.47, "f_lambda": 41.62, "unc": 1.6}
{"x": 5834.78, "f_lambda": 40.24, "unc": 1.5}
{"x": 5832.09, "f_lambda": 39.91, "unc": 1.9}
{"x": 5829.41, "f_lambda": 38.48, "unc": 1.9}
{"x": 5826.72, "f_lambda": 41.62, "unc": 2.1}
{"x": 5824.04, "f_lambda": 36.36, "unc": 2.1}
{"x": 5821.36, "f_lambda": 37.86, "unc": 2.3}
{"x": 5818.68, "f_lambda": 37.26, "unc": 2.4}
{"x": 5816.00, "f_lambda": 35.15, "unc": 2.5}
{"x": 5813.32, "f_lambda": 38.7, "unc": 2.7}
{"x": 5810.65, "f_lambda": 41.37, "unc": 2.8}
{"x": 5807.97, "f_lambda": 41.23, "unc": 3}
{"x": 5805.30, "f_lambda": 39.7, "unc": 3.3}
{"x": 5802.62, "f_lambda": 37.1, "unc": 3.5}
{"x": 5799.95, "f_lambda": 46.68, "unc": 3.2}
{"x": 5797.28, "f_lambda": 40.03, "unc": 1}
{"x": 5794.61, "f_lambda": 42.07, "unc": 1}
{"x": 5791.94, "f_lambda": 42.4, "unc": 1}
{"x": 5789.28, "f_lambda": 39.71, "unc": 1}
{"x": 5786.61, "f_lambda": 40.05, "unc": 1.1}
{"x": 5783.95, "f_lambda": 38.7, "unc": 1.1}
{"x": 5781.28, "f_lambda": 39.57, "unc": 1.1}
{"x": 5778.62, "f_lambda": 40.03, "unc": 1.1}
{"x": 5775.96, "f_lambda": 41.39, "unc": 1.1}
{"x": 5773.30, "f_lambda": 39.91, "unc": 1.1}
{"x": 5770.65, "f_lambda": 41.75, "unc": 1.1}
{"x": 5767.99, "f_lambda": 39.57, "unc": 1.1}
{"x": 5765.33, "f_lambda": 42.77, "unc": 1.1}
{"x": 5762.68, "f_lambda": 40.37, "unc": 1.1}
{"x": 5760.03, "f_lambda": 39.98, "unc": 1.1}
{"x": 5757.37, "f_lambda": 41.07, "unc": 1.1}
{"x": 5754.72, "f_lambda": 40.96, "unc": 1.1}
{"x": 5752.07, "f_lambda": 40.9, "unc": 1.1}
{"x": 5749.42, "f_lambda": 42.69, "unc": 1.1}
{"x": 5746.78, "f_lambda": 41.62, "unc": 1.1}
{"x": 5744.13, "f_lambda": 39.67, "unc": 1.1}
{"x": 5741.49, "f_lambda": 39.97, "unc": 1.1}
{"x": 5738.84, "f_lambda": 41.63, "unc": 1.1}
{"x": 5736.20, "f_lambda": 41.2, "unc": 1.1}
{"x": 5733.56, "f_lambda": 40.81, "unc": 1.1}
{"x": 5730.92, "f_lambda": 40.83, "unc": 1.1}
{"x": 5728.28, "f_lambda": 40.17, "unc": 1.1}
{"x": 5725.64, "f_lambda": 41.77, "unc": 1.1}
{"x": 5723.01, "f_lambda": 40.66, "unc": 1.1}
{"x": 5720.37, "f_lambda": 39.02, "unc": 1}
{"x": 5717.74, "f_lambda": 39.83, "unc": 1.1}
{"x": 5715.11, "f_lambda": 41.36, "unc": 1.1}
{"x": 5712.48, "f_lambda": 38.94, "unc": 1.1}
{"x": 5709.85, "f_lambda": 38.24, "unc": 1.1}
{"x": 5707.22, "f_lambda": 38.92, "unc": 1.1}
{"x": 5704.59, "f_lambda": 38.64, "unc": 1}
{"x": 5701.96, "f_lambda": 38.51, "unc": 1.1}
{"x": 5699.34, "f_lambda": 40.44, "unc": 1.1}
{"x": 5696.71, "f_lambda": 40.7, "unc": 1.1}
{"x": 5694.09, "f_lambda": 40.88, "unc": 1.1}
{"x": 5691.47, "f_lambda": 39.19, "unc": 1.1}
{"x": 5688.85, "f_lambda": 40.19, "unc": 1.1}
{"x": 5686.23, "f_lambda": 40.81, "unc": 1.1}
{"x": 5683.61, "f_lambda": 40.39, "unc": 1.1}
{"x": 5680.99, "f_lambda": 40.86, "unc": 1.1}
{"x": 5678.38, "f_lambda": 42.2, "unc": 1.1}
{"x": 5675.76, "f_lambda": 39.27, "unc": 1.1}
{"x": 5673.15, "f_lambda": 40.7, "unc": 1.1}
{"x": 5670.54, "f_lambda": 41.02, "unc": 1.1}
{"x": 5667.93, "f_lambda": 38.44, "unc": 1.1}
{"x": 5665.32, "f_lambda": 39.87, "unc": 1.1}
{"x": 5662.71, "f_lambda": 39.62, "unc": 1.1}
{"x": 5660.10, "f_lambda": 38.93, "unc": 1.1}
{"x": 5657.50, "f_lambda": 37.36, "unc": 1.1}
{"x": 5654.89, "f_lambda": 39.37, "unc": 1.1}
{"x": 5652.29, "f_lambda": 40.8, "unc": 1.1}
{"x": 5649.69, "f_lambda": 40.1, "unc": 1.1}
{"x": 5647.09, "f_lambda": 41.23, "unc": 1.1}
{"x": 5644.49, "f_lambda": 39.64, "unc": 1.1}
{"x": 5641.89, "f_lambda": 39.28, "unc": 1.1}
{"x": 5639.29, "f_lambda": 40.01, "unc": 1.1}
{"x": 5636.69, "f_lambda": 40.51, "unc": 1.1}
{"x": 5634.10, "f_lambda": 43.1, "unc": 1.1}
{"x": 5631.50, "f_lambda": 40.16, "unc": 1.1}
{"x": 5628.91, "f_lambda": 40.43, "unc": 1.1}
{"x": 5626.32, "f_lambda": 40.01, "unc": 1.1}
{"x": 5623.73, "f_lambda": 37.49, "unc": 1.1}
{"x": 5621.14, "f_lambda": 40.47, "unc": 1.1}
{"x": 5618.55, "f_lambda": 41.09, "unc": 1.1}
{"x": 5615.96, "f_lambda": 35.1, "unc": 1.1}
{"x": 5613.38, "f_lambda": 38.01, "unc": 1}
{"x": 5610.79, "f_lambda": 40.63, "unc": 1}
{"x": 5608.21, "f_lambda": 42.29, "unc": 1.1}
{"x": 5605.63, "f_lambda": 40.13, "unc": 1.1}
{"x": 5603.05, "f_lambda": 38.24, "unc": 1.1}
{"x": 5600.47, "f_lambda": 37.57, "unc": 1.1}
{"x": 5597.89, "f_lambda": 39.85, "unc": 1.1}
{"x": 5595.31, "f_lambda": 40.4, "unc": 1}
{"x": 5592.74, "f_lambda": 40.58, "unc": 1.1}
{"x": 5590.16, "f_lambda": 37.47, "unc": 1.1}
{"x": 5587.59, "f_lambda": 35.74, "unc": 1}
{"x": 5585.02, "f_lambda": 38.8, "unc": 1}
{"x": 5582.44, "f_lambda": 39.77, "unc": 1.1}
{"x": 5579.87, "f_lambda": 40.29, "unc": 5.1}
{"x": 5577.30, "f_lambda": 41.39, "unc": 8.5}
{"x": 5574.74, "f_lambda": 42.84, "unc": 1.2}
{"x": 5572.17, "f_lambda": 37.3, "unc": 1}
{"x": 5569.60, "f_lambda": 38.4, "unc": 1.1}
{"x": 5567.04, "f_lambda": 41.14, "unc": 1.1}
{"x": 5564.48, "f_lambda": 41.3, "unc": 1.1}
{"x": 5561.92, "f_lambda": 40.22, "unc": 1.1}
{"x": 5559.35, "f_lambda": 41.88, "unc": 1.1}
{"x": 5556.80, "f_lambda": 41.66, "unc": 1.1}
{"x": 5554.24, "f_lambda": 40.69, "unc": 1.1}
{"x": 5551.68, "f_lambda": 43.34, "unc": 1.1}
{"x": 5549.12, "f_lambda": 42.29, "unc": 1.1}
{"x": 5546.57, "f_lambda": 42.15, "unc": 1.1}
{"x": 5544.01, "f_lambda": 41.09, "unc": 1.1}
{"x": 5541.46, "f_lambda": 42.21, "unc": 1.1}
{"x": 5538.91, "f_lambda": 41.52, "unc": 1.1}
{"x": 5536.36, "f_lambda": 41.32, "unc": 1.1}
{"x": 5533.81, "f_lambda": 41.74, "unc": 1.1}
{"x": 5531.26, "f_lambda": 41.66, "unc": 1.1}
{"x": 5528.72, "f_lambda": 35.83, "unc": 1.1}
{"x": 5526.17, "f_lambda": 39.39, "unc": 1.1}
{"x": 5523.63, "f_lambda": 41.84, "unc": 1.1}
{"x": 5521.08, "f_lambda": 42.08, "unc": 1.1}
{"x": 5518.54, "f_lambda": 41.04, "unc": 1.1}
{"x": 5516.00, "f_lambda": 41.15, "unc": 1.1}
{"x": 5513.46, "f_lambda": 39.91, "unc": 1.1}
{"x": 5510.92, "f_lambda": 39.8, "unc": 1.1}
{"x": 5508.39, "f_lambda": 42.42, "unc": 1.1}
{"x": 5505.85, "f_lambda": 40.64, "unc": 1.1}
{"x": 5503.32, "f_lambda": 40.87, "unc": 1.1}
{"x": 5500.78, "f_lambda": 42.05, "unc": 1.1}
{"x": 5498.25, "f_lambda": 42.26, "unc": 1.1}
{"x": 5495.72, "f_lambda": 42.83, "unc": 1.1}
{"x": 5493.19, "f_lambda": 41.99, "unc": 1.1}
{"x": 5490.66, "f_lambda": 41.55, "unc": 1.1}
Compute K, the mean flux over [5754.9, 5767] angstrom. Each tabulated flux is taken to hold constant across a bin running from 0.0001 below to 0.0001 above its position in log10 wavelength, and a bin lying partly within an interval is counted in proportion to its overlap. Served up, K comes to 41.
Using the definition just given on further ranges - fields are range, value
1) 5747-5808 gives 40.8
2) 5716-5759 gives 40.8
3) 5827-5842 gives 39.7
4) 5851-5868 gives 39.2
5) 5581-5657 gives 39.6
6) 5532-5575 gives 41.2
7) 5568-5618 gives 39.2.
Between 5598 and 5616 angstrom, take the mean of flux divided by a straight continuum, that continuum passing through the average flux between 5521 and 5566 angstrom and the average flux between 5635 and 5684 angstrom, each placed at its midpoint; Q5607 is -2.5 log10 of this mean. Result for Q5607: 0.04 mag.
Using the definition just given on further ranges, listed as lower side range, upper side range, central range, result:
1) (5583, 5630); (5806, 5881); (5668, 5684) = -0.04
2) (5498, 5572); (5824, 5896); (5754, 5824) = -0.02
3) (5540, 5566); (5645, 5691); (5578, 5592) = 0.07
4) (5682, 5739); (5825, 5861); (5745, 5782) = -0.02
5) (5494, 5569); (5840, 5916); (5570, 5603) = 0.04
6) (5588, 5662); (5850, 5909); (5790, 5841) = -0.03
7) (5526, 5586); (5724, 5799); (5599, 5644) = 0.03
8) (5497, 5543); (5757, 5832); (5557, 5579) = 0.01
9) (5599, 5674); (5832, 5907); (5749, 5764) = -0.04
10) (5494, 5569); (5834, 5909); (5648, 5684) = 0.01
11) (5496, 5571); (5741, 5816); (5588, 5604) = 0.06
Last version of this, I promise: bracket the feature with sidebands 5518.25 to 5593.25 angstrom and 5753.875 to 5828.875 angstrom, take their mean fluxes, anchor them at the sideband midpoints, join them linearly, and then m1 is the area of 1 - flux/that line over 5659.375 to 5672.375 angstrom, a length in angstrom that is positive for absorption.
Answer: 0.2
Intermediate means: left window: 40.6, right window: 40.1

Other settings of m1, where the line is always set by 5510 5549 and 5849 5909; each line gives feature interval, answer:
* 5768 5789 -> -0.50 angstrom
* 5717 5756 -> -1.29 angstrom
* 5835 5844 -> -0.22 angstrom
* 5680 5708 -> -0.13 angstrom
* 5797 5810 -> -0.67 angstrom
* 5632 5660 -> 0.01 angstrom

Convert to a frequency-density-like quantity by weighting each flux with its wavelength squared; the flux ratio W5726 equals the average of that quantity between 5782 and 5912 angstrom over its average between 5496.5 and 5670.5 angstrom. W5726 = 1.07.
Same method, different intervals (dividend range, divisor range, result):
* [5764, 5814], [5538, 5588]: 1.08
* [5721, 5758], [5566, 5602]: 1.10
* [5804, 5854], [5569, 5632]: 1.09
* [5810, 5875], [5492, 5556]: 1.07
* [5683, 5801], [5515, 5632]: 1.07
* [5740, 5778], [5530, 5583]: 1.07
